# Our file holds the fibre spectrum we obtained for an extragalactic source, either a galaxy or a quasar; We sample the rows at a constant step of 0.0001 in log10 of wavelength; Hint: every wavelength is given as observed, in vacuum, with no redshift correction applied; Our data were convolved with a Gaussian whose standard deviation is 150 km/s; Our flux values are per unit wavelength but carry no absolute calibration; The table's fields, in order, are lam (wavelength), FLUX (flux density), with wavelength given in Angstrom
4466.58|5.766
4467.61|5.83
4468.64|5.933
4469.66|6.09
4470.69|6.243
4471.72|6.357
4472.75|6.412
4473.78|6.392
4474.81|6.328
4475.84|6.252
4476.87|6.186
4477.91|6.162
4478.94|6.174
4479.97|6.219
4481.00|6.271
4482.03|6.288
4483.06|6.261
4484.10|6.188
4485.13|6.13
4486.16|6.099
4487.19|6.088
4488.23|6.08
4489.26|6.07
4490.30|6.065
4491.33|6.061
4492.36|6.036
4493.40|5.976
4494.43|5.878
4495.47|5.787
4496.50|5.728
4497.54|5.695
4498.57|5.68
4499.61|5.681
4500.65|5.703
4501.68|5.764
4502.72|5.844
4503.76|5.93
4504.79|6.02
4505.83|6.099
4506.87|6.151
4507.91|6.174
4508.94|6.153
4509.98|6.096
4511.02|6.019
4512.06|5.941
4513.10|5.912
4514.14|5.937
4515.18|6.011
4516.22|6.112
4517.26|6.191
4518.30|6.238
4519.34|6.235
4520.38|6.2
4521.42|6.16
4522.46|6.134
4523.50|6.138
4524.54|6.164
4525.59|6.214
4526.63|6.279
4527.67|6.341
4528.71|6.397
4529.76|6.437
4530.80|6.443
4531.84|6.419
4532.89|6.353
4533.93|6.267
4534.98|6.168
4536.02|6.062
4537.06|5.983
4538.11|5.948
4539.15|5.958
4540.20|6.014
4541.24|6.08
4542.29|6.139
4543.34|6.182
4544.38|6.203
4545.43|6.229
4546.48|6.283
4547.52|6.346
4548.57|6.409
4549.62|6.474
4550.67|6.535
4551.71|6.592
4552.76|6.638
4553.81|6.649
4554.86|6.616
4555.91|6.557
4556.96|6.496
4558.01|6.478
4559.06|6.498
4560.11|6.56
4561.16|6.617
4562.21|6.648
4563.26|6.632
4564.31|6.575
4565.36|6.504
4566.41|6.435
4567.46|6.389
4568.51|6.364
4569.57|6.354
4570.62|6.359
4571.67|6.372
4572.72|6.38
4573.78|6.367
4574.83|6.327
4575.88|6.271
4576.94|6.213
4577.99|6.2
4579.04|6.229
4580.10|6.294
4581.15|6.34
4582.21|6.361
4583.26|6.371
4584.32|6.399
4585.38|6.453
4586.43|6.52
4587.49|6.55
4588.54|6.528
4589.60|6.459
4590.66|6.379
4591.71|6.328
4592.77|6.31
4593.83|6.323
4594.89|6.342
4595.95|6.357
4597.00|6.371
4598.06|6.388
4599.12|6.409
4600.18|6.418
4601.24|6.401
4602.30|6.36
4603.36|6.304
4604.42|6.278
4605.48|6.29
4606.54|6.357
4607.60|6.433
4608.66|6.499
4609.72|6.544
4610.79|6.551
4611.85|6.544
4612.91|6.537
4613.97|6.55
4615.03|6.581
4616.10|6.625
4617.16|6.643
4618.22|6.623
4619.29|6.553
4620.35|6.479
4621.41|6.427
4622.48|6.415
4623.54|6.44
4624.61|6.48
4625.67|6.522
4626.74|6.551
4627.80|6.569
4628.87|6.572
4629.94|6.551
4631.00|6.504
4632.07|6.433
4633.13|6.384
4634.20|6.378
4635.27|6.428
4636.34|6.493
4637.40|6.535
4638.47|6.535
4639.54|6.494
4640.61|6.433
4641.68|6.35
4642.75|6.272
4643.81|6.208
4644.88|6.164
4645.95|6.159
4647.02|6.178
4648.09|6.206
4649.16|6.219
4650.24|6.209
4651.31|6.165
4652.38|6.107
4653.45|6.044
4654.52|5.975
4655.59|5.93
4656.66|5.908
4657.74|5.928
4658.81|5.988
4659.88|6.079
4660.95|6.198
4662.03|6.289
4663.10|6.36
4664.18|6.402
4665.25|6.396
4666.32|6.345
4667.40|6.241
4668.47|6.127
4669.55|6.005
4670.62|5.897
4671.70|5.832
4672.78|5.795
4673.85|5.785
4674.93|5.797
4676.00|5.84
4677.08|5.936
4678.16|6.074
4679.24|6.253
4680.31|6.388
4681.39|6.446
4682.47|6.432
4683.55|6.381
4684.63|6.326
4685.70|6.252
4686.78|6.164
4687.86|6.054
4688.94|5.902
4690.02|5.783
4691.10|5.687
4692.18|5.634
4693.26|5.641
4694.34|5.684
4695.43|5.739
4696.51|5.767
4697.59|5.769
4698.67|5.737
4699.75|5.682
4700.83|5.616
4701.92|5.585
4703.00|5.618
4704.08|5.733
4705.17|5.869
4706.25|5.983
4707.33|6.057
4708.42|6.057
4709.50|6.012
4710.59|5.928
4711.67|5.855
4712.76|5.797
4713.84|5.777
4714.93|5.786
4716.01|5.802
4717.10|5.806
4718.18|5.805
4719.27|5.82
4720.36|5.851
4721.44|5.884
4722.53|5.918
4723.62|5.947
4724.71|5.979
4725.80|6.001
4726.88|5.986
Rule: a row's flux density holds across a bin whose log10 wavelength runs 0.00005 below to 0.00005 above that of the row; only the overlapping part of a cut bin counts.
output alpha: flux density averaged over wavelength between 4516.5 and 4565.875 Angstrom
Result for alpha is 6.33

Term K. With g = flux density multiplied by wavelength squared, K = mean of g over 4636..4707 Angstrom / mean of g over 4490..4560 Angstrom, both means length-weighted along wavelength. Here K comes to 1.05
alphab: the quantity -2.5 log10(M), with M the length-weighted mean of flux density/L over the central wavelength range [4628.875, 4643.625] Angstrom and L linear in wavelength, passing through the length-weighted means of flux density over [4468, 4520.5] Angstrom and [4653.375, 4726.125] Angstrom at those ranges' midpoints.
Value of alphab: -0.080 mag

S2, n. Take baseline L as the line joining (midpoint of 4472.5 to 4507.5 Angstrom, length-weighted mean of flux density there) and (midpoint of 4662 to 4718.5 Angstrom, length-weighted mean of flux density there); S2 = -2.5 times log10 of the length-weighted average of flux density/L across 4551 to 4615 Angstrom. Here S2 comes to -0.07 mag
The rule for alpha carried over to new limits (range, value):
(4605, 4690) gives 6.29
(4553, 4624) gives 6.44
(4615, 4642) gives 6.5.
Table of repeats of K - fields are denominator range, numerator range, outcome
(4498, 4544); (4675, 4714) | 1.05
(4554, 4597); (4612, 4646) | 1.03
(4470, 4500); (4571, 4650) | 1.11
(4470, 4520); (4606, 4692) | 1.11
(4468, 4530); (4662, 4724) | 1.06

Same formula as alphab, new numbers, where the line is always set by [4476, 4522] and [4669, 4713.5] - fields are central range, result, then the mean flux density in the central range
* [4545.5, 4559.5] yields -0.08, 6.49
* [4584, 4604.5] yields -0.07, 6.4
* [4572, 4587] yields -0.06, 6.34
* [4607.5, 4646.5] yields -0.09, 6.47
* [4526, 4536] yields -0.05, 6.33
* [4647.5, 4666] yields -0.04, 6.14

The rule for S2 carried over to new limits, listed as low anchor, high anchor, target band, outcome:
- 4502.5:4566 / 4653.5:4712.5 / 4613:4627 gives -0.07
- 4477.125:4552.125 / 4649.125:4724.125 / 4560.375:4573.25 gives -0.07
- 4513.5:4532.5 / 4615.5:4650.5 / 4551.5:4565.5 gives -0.05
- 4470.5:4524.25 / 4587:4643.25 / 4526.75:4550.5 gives -0.01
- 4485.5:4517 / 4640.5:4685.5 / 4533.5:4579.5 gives -0.06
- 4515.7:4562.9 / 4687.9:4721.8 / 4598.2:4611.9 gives -0.05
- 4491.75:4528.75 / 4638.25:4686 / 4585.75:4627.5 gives -0.06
